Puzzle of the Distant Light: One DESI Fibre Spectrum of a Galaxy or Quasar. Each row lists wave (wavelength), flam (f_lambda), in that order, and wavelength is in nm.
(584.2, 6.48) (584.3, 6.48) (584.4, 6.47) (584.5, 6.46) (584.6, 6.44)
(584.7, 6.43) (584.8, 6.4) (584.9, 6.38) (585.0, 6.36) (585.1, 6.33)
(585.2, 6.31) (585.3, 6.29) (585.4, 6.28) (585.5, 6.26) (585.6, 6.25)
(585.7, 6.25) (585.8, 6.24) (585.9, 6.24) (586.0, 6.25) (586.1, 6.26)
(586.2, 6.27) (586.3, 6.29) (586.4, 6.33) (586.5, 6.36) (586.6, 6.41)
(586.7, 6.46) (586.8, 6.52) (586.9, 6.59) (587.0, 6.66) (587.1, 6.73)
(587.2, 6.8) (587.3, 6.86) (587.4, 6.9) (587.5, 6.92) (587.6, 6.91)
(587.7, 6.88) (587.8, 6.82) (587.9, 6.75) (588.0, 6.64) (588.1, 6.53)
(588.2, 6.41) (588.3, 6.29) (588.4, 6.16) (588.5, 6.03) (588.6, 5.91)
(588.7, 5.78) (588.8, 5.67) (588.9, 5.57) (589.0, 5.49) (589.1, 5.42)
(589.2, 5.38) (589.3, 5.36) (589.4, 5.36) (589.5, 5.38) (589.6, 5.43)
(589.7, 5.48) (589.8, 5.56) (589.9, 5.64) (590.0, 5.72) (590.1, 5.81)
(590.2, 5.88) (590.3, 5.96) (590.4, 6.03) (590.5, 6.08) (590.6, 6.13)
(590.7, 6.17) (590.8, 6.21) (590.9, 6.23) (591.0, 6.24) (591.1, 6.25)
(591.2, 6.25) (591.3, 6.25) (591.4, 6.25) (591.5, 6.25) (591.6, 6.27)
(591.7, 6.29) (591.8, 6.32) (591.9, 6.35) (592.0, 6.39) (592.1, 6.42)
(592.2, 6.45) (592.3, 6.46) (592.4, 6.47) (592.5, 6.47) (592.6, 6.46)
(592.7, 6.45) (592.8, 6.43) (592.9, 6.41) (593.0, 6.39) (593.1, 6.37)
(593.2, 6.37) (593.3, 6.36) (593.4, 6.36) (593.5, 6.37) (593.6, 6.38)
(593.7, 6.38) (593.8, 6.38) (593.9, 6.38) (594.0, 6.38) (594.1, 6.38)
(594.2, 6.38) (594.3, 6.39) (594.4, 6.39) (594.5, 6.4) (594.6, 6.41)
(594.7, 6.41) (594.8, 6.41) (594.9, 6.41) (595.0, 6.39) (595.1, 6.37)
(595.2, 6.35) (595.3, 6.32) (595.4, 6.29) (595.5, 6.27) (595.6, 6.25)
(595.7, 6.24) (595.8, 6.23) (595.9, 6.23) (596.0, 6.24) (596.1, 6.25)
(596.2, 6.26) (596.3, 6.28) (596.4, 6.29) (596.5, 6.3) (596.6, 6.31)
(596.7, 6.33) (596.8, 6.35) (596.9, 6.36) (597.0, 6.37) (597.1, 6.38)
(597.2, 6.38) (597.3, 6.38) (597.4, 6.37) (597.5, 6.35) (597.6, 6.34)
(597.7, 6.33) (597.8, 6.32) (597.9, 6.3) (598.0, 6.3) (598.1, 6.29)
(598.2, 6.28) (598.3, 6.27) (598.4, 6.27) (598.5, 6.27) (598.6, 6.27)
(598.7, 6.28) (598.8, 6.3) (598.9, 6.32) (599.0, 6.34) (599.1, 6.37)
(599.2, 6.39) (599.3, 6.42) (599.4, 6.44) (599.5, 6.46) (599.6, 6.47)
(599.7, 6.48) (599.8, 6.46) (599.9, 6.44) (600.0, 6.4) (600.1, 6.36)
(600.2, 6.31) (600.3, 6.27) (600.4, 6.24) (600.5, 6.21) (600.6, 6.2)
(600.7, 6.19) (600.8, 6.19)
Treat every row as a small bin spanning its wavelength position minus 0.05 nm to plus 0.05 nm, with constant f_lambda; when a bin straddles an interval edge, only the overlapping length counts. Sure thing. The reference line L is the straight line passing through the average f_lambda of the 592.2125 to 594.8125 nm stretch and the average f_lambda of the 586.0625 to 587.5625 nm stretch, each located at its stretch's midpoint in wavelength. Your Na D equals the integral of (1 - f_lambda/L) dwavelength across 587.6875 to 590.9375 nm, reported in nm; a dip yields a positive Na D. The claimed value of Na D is 0.29 nm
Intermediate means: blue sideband 6.56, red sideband 6.4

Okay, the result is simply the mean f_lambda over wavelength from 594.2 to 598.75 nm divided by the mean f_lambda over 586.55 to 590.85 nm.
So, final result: 1.03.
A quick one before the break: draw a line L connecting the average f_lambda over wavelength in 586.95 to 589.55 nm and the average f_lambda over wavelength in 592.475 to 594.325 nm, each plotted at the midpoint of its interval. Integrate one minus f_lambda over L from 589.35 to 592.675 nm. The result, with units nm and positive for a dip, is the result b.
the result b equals 0.12 nm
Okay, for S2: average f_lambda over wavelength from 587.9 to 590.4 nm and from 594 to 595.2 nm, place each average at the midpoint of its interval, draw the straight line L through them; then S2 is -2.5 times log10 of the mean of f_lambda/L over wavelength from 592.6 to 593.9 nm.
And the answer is -0.02 mag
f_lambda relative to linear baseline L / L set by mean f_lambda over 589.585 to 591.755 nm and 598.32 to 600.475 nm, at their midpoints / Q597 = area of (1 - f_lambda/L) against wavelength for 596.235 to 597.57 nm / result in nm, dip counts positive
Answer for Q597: -0.02 nm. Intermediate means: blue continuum 6.03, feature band 6.34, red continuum 6.36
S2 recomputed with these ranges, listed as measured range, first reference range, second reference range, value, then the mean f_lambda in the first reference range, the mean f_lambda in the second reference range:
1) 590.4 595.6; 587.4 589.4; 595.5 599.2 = -0.019 mag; 6.15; 6.31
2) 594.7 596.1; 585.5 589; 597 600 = 0.010 mag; 6.39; 6.36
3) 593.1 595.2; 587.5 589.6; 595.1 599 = -0.029 mag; 6.04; 6.3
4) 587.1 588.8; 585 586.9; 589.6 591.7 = -0.055 mag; 6.32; 6.02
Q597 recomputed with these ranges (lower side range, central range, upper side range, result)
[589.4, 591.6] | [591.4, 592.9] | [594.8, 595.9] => -0.077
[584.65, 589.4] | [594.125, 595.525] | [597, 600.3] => -0.008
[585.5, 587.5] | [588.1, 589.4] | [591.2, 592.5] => 0.124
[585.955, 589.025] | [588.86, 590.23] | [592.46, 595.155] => 0.187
